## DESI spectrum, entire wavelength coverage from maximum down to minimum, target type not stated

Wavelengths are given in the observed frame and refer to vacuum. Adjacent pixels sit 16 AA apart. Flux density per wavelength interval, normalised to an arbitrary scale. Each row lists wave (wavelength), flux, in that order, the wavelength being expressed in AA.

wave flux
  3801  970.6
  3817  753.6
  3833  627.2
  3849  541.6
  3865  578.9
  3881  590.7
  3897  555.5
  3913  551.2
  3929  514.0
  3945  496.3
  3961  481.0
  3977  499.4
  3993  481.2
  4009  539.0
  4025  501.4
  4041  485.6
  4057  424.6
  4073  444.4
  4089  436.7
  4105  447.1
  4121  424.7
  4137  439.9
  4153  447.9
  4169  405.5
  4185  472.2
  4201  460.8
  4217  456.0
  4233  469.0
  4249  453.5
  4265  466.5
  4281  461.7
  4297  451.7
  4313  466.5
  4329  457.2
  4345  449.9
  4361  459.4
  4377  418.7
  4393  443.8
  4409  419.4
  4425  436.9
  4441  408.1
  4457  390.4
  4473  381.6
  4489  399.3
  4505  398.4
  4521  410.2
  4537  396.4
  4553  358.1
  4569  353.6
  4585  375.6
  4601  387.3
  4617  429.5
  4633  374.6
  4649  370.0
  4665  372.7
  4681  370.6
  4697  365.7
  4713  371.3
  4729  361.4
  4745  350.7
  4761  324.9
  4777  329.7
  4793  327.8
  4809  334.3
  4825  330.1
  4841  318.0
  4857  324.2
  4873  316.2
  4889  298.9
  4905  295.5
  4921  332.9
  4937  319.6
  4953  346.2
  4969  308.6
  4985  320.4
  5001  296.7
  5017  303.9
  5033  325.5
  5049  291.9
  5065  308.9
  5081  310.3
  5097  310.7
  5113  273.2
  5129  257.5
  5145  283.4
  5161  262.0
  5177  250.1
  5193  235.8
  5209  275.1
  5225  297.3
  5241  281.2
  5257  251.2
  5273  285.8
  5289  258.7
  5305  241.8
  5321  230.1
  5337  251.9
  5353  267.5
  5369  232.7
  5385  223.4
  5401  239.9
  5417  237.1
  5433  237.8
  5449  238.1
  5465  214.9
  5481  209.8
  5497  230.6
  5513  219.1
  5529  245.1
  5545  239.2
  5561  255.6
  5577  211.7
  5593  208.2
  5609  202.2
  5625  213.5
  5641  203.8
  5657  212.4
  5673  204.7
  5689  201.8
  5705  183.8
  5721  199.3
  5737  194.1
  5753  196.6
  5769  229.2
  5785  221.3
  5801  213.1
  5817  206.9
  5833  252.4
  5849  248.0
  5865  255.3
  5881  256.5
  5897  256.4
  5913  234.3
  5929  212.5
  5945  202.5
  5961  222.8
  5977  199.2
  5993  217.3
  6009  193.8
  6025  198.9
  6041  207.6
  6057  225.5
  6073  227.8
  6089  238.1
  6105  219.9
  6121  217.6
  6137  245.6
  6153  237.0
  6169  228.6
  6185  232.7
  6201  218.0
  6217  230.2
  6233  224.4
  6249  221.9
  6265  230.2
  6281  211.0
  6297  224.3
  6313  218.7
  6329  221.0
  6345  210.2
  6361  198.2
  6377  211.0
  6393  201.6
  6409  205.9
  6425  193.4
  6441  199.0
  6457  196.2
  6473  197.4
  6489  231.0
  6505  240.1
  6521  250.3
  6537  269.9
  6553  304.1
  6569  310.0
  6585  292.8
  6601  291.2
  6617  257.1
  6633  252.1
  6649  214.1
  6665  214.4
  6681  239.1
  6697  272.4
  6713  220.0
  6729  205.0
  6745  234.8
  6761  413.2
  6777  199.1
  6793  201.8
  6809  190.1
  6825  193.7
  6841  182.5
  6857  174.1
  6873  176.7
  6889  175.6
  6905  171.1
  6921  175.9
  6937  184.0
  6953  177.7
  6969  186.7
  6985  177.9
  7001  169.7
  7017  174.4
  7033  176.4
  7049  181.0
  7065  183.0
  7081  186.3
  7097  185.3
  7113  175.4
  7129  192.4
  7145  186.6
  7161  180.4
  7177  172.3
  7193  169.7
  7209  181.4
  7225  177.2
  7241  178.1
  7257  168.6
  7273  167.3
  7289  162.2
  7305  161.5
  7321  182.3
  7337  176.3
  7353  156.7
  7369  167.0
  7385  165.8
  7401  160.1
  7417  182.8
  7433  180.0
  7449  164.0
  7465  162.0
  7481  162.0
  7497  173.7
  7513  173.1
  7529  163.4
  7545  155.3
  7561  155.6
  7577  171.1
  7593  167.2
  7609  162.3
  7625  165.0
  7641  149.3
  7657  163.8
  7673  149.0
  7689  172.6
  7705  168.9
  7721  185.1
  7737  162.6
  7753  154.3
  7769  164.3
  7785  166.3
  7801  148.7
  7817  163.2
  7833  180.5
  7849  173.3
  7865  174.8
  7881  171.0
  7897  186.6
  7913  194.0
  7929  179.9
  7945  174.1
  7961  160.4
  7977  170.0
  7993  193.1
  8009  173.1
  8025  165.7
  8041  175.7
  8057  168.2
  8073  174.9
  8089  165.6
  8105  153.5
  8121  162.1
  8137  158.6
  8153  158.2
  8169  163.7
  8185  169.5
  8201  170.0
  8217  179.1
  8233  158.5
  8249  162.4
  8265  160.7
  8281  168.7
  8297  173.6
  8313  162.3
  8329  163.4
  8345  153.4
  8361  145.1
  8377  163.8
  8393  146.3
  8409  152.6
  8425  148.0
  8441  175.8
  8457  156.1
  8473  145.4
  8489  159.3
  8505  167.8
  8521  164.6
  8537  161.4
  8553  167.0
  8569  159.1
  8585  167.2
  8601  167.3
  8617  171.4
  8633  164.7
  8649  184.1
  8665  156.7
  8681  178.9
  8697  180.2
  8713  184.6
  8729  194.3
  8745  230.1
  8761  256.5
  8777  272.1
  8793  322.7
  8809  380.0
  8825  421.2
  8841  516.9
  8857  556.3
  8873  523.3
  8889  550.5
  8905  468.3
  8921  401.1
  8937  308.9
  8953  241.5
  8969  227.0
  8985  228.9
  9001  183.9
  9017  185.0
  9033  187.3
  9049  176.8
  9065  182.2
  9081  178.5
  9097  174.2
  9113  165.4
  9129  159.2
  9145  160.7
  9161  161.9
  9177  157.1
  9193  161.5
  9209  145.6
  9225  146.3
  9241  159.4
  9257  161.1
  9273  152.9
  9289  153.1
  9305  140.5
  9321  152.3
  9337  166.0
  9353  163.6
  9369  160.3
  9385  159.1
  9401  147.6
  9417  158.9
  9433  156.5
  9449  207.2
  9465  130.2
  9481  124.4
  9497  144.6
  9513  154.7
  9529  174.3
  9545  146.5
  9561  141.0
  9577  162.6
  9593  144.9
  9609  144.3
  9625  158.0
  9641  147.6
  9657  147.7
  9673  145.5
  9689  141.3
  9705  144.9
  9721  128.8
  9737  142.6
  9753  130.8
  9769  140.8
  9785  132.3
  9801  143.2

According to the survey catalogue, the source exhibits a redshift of 0.35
